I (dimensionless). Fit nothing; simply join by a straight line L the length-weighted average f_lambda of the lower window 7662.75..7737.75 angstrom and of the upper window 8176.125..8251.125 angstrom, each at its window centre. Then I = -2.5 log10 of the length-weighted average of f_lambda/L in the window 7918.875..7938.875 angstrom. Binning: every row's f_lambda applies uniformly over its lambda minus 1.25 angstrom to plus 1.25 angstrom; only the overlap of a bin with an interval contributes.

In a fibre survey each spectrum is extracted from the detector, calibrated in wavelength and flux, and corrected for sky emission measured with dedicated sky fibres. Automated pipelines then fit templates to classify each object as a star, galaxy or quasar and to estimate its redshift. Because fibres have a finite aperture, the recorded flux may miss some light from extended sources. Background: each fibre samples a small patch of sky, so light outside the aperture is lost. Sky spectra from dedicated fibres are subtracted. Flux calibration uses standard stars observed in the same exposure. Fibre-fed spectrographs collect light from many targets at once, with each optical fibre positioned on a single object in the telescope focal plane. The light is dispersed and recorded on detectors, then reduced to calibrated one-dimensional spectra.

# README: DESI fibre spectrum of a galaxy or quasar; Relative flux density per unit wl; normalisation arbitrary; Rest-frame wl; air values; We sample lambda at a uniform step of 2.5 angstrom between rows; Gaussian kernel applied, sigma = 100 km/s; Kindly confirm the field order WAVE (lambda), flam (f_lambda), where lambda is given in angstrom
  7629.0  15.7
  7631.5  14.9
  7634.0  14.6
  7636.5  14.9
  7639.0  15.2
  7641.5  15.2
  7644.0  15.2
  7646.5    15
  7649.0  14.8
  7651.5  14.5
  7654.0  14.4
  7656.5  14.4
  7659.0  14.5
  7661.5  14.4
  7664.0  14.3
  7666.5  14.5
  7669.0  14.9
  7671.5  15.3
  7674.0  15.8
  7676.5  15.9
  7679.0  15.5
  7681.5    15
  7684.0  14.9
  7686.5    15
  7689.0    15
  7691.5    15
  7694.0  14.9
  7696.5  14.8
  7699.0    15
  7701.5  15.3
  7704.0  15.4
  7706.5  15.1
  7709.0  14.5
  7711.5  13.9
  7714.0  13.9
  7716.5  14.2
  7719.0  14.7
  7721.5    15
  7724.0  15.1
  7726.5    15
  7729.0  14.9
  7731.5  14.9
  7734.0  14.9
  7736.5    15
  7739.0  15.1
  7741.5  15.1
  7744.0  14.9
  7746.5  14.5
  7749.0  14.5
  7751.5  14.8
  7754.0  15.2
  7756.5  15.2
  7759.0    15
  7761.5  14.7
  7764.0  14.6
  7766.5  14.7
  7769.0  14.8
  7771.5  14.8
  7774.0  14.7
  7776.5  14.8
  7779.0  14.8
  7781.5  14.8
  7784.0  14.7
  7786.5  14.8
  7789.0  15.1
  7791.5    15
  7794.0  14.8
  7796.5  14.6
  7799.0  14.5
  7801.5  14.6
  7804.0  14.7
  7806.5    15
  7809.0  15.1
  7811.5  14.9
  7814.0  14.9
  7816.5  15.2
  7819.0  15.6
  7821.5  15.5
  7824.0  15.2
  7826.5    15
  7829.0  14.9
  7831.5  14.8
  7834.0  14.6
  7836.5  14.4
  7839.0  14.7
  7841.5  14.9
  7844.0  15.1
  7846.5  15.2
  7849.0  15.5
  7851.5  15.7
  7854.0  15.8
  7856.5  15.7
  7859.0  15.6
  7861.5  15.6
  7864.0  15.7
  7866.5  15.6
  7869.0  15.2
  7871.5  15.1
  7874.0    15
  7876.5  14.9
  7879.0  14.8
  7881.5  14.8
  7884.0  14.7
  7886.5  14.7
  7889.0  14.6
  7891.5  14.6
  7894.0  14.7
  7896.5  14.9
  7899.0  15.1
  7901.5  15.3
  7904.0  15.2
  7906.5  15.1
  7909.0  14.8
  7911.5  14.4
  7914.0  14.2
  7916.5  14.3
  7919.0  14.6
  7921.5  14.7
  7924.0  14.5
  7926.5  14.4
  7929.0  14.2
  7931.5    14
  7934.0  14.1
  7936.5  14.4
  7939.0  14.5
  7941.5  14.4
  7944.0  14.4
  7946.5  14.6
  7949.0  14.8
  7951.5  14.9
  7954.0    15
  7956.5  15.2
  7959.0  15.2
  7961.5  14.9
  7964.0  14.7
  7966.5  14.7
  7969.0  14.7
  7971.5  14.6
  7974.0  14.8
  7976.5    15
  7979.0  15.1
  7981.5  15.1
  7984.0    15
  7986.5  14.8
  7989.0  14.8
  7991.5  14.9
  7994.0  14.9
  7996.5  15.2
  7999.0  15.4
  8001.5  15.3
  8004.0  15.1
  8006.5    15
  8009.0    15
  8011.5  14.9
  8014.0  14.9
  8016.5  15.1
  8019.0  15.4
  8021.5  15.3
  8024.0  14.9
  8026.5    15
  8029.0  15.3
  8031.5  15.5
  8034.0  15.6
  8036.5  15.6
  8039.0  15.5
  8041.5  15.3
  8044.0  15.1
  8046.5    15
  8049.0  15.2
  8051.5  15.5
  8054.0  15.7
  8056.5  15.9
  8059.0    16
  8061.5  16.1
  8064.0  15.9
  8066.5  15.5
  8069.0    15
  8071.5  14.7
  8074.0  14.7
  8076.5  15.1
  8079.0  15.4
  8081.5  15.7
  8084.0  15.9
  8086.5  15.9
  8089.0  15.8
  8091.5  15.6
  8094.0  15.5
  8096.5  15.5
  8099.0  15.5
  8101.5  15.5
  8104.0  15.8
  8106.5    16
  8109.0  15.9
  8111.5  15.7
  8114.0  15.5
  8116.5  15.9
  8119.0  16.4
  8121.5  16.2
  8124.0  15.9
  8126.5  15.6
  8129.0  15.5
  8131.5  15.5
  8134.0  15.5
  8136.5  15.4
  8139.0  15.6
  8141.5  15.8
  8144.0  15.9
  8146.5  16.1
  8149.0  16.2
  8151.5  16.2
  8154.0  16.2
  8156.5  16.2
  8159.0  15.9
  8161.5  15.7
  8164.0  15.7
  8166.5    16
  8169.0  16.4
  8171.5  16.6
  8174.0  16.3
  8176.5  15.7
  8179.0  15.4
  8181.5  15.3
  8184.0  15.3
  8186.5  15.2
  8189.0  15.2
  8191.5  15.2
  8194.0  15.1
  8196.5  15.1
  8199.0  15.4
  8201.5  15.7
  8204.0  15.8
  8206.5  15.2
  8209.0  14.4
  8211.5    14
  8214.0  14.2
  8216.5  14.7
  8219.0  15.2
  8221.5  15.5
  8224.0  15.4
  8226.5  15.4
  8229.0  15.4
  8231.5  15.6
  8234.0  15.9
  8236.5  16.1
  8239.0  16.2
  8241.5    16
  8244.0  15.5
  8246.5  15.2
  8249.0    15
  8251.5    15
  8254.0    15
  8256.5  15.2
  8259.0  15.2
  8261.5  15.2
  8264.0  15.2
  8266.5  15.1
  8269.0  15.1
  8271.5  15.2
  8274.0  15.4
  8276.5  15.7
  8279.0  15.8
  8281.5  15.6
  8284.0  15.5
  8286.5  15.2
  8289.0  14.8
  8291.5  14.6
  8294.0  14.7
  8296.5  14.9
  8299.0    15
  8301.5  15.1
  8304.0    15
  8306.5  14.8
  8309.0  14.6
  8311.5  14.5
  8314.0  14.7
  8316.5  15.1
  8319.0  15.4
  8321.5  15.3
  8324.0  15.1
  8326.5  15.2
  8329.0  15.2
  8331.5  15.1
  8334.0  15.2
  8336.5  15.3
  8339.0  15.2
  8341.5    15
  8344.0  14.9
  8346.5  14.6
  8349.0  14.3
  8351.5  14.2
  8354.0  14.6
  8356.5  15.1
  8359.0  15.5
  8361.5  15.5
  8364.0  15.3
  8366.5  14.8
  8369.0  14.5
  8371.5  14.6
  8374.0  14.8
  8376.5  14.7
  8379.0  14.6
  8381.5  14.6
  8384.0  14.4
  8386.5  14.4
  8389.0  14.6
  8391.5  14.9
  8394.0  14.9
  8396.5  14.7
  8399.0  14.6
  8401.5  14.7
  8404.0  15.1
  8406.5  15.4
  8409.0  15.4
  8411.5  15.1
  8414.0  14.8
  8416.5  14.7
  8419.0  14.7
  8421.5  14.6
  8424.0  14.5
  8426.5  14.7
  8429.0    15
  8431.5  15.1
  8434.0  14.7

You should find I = 0.05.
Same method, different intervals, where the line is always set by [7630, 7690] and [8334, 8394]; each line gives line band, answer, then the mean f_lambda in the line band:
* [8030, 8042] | -0.05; 15.5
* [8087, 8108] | -0.06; 15.7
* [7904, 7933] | 0.03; 14.5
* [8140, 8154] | -0.08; 16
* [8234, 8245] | -0.08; 16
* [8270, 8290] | -0.04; 15.4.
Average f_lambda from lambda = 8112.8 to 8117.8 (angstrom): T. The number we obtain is 15.7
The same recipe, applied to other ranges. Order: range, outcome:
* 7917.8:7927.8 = 14.5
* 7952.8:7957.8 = 15.1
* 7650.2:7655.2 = 14.5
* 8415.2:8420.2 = 14.7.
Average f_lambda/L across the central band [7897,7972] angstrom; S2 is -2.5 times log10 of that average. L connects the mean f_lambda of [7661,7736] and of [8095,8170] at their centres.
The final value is 0.05 mag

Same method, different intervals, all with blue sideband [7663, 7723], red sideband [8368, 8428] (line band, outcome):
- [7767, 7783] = 0.008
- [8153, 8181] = -0.084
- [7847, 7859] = -0.054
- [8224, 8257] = -0.051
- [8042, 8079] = -0.040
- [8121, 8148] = -0.065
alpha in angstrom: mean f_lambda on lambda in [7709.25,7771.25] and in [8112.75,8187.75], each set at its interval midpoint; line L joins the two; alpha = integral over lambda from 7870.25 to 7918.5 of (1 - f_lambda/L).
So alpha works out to 1.2 angstrom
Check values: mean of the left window 14.8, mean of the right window 15.8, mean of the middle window 14.8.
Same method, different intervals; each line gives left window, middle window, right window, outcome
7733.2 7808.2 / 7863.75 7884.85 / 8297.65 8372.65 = -0.3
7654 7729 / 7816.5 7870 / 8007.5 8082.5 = -0.7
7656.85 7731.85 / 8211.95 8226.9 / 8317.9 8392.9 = -0.1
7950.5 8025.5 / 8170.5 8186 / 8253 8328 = -0.7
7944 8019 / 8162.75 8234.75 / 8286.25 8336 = -2.0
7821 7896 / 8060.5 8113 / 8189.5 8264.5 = -1.2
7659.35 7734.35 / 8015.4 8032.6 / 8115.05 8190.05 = 0.4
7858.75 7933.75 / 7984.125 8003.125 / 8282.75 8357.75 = -0.2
